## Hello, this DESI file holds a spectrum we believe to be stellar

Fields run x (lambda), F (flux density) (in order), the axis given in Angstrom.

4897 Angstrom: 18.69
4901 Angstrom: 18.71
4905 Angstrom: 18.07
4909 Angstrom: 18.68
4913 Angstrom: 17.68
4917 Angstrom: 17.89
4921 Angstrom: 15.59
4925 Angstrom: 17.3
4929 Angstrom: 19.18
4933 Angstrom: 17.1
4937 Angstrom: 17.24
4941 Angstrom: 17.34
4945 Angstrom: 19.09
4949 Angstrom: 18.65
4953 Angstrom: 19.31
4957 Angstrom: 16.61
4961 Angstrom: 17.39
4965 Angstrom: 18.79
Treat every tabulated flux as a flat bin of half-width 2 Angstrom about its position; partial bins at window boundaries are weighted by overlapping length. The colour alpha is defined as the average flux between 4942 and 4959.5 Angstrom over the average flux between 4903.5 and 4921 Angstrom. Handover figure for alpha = 1.03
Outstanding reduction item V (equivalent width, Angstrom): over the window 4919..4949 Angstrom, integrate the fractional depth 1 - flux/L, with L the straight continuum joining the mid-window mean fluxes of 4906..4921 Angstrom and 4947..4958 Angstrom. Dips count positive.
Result 0.7 Angstrom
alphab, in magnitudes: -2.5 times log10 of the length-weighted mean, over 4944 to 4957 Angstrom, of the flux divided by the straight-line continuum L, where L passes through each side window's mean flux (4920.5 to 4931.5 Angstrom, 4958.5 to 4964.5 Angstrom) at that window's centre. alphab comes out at -0.06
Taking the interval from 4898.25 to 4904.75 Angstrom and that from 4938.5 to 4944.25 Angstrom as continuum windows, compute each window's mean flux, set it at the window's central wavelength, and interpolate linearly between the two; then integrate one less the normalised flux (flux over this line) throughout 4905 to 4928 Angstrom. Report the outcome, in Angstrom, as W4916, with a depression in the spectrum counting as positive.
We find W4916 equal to 0.8 Angstrom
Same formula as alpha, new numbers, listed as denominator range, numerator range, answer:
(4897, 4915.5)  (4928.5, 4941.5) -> 0.96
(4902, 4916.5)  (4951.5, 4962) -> 0.98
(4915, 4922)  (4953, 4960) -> 1.03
